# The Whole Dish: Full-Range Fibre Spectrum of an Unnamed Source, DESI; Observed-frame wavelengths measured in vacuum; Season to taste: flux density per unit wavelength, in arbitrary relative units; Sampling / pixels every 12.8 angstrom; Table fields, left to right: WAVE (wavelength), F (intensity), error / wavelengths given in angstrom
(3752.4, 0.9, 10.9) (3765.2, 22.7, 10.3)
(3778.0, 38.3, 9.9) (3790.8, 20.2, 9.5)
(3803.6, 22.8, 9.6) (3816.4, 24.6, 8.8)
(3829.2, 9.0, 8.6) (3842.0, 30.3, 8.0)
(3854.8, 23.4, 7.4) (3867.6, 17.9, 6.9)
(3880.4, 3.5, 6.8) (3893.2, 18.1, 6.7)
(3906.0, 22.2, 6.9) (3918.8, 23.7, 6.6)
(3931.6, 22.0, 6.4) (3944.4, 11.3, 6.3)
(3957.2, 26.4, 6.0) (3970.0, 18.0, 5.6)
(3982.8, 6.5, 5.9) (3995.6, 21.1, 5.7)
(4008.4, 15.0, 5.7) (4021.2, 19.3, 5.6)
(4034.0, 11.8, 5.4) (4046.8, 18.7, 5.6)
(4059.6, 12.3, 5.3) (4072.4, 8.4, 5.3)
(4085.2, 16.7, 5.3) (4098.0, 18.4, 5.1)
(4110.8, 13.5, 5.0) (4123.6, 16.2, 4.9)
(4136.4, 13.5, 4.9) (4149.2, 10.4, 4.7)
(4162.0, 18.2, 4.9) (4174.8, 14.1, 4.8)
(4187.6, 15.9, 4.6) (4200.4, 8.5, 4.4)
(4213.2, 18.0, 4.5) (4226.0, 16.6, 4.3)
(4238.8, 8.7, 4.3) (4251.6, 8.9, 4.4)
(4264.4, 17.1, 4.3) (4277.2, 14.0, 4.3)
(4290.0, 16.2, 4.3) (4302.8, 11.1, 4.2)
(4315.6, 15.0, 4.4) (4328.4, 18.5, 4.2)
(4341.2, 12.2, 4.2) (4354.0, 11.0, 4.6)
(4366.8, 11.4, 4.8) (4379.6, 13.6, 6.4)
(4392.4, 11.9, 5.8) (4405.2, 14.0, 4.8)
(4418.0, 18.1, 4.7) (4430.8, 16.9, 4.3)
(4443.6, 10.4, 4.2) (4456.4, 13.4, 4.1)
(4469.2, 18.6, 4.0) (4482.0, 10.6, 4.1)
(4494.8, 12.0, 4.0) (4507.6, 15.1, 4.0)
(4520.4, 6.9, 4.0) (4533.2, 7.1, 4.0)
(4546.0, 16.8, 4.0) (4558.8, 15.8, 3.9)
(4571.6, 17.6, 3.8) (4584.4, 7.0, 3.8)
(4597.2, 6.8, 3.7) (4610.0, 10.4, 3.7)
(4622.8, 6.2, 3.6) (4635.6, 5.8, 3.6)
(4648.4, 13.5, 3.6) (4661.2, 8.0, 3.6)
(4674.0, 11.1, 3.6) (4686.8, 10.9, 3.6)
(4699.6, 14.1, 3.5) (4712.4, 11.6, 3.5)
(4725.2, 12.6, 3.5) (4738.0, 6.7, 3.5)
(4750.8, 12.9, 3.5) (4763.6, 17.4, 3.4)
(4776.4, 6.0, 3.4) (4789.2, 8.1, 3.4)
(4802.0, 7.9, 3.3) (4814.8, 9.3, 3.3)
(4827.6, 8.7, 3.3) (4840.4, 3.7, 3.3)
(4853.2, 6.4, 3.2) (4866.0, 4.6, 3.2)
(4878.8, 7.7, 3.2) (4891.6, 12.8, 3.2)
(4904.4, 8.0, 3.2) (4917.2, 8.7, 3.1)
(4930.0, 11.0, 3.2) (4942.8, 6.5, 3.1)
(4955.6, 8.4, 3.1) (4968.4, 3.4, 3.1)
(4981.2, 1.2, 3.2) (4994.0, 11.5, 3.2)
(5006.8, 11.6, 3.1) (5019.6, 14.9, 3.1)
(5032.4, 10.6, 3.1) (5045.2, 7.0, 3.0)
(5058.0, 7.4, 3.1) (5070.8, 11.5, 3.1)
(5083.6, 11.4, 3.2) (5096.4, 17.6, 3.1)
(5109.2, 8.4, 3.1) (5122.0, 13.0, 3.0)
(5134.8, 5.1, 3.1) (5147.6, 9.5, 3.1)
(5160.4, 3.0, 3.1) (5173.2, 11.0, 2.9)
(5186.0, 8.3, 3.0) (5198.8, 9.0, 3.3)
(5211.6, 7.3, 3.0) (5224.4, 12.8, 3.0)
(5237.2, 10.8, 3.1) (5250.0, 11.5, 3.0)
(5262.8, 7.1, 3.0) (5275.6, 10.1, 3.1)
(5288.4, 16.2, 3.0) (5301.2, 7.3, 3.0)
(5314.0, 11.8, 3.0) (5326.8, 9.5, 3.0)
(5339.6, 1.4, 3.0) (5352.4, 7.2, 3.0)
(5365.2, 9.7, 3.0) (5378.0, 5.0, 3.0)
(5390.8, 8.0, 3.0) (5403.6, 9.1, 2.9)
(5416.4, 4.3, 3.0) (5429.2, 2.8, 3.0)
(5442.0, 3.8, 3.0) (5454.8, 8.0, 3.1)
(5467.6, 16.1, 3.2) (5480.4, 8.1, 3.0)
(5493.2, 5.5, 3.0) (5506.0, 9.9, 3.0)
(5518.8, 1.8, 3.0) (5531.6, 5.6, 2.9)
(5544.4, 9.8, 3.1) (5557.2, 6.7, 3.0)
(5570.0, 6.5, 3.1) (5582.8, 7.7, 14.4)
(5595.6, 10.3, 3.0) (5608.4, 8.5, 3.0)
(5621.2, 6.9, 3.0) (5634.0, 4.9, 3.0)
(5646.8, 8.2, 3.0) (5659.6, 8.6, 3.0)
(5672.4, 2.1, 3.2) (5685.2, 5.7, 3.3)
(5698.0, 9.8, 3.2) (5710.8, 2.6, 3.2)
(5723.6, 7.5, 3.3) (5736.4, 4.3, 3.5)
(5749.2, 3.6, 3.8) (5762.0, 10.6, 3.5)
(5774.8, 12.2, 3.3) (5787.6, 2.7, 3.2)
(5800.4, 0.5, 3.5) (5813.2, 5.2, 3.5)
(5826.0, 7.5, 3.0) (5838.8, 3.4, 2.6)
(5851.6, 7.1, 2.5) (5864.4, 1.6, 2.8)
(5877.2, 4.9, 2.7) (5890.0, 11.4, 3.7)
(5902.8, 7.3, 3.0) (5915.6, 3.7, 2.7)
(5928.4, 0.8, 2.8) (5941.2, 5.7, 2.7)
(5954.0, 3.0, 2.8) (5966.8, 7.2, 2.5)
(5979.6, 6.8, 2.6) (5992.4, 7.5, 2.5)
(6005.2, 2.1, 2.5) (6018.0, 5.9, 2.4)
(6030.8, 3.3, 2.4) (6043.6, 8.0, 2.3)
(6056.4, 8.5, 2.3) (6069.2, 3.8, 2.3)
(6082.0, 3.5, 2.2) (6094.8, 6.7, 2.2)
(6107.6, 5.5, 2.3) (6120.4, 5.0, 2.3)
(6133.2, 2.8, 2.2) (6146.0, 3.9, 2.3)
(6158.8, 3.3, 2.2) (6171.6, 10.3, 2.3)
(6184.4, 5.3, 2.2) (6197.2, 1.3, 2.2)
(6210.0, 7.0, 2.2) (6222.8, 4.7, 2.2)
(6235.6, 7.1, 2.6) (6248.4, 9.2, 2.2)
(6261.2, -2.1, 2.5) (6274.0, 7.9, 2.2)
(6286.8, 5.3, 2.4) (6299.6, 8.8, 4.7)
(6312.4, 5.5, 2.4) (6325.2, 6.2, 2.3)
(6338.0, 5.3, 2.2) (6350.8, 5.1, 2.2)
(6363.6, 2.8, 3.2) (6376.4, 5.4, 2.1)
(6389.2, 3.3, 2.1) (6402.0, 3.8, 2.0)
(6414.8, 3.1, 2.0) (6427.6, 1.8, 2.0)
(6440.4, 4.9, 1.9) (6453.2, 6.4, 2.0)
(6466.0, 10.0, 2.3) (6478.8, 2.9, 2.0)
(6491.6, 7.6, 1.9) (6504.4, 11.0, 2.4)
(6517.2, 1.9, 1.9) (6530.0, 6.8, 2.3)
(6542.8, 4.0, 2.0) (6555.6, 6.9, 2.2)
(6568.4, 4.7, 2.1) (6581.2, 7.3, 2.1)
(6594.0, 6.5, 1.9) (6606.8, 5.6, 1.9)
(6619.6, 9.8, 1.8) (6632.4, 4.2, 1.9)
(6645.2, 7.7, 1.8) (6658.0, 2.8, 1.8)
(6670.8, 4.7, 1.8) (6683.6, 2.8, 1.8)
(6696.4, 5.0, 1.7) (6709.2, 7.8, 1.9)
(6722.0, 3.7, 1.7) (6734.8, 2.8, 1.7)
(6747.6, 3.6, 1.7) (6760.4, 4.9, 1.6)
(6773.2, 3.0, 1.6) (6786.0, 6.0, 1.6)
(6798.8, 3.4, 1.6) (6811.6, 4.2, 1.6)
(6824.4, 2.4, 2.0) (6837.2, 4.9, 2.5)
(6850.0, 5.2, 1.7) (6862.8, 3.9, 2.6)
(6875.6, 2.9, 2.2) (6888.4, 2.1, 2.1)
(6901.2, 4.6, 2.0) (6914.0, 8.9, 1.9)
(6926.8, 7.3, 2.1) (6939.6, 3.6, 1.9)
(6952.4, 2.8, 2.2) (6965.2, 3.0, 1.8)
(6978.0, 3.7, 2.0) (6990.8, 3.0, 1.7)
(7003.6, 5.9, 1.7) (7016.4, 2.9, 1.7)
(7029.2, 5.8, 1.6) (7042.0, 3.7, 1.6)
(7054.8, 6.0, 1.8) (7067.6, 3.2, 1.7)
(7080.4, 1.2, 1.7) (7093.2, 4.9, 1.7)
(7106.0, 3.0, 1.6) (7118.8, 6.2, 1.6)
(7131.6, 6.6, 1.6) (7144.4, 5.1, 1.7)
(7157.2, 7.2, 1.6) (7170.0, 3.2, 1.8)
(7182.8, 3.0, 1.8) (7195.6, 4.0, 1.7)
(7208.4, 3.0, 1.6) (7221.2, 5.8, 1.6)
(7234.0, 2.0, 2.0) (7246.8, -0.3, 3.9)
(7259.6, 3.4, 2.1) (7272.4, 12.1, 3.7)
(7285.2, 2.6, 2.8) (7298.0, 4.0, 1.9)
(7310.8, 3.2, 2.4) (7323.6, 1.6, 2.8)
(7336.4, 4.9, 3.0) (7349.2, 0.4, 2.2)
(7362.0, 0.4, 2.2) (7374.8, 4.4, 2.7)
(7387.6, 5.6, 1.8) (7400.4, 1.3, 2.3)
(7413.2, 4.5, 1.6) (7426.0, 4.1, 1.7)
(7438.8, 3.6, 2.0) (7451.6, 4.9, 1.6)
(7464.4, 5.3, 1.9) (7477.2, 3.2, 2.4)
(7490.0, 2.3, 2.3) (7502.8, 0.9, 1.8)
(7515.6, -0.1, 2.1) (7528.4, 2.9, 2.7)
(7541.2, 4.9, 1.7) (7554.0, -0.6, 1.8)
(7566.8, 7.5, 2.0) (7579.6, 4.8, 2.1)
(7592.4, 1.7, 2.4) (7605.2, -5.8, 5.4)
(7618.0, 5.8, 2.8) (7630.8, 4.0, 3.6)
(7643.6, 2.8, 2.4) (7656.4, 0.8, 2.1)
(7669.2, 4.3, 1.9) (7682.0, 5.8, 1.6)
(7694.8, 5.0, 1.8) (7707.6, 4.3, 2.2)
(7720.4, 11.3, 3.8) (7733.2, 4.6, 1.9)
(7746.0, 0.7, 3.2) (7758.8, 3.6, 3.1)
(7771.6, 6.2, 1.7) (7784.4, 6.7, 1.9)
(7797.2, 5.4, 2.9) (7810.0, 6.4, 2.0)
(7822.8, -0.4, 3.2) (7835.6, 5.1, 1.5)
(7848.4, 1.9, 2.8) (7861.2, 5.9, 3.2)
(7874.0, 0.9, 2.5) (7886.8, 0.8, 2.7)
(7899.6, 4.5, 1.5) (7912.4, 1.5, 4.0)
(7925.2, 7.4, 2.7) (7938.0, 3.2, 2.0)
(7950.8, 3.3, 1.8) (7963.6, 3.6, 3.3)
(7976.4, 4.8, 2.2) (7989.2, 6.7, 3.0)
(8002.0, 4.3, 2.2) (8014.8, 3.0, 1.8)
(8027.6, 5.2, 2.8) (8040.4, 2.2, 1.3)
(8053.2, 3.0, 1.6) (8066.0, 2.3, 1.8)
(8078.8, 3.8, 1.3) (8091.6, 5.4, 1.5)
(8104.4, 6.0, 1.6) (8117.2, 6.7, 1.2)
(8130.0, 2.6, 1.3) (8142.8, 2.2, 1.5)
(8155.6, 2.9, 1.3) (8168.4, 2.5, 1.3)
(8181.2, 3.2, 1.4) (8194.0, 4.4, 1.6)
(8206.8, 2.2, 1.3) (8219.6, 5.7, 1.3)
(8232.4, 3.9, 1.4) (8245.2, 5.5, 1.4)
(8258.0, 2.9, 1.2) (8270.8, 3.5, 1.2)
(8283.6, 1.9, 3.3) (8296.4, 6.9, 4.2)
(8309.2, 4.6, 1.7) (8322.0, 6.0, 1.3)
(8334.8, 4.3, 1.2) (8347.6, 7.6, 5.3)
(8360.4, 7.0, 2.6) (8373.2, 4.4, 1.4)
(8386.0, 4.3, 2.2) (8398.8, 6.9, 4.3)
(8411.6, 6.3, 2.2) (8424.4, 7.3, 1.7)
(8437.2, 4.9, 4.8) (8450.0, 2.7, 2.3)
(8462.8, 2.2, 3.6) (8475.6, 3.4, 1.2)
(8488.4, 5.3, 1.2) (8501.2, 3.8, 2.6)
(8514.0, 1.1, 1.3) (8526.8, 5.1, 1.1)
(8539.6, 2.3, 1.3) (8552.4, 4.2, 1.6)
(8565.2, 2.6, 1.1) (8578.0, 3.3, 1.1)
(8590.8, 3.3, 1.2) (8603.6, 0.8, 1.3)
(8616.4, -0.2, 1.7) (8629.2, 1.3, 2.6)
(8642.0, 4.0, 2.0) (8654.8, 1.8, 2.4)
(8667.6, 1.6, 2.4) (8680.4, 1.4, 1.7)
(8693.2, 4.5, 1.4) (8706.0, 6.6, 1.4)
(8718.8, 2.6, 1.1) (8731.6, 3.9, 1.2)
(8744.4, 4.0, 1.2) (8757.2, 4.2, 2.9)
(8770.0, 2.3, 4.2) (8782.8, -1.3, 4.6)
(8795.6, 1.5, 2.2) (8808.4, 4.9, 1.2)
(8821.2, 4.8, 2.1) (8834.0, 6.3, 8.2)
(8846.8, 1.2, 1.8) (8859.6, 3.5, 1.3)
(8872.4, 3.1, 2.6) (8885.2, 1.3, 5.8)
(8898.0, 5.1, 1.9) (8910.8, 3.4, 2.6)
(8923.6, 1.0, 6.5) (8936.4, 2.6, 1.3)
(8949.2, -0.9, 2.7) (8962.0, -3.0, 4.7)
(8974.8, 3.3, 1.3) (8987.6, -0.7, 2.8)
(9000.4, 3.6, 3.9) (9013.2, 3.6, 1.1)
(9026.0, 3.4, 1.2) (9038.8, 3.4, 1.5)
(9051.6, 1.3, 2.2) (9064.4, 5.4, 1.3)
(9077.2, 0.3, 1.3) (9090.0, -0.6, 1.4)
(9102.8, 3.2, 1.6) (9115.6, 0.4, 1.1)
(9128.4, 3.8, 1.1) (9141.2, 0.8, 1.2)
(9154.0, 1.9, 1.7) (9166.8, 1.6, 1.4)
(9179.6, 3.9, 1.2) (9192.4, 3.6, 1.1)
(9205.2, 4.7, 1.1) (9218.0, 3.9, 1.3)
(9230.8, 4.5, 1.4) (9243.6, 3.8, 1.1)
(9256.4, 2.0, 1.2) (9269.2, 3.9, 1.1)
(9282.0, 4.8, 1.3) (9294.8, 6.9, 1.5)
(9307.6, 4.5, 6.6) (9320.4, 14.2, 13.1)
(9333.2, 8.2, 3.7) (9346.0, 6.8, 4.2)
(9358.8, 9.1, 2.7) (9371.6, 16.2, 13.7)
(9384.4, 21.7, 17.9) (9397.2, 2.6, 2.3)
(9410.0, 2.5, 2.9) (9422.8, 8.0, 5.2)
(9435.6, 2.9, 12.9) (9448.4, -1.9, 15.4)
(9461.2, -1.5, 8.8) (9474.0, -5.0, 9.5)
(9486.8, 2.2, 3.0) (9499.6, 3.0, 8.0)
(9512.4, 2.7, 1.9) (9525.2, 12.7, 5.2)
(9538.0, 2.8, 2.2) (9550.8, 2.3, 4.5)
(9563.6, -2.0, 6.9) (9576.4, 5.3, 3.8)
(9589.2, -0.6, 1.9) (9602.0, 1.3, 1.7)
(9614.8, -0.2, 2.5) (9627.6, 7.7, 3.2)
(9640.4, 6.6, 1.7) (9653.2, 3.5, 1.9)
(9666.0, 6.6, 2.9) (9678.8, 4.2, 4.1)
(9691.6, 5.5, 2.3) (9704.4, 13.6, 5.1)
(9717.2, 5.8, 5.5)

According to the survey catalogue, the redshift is 1.63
